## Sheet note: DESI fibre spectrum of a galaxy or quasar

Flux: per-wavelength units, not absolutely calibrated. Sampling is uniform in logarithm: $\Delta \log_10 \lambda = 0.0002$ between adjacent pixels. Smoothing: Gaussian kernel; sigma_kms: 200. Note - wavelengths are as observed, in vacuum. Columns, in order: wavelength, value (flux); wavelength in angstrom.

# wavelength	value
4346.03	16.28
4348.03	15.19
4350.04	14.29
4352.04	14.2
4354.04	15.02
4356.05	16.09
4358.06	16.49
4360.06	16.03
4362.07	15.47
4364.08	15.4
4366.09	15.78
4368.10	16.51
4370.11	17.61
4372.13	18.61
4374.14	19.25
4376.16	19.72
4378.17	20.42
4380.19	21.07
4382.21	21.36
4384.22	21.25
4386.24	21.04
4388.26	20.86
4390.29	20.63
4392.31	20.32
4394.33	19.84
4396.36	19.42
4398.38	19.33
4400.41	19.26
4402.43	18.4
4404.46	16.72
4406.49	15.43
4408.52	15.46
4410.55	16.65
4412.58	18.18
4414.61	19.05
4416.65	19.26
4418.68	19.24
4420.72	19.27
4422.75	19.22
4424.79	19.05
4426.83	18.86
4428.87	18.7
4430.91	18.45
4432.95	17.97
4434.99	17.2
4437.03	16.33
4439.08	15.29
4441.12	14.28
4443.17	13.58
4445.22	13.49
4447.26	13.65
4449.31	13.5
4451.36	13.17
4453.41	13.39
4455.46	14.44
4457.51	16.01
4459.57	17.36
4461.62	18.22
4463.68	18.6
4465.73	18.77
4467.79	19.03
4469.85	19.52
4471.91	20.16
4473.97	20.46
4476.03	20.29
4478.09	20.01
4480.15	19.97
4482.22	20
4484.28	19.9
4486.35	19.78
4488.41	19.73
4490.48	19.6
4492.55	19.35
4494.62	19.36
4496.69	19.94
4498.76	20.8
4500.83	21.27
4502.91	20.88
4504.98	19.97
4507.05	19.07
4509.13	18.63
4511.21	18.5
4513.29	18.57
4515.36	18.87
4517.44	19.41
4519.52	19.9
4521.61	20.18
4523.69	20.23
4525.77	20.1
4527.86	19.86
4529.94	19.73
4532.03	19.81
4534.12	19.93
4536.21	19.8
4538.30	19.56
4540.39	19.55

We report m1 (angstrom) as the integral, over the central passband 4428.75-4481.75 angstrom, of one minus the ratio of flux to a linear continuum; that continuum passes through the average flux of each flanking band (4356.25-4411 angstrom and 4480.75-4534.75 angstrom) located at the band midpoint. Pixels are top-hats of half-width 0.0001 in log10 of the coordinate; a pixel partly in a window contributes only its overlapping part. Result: 6.08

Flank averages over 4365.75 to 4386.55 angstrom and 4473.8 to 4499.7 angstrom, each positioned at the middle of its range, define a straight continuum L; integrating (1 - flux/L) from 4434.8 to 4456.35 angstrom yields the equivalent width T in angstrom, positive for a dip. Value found 5.9 angstrom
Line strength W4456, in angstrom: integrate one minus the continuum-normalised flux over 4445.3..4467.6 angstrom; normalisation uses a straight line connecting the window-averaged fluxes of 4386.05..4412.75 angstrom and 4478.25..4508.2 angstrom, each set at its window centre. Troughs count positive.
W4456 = 4.3 angstrom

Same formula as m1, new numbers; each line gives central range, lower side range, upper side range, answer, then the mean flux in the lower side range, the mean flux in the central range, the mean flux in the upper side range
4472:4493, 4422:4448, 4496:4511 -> -1.1 angstrom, 16.6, 19.9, 20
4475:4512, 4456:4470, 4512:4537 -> -2.0 angstrom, 18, 19.8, 19.7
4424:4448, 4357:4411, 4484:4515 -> 3.3 angstrom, 18.5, 16.4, 19.7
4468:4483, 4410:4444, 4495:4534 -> -0.9 angstrom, 17.7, 20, 19.8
